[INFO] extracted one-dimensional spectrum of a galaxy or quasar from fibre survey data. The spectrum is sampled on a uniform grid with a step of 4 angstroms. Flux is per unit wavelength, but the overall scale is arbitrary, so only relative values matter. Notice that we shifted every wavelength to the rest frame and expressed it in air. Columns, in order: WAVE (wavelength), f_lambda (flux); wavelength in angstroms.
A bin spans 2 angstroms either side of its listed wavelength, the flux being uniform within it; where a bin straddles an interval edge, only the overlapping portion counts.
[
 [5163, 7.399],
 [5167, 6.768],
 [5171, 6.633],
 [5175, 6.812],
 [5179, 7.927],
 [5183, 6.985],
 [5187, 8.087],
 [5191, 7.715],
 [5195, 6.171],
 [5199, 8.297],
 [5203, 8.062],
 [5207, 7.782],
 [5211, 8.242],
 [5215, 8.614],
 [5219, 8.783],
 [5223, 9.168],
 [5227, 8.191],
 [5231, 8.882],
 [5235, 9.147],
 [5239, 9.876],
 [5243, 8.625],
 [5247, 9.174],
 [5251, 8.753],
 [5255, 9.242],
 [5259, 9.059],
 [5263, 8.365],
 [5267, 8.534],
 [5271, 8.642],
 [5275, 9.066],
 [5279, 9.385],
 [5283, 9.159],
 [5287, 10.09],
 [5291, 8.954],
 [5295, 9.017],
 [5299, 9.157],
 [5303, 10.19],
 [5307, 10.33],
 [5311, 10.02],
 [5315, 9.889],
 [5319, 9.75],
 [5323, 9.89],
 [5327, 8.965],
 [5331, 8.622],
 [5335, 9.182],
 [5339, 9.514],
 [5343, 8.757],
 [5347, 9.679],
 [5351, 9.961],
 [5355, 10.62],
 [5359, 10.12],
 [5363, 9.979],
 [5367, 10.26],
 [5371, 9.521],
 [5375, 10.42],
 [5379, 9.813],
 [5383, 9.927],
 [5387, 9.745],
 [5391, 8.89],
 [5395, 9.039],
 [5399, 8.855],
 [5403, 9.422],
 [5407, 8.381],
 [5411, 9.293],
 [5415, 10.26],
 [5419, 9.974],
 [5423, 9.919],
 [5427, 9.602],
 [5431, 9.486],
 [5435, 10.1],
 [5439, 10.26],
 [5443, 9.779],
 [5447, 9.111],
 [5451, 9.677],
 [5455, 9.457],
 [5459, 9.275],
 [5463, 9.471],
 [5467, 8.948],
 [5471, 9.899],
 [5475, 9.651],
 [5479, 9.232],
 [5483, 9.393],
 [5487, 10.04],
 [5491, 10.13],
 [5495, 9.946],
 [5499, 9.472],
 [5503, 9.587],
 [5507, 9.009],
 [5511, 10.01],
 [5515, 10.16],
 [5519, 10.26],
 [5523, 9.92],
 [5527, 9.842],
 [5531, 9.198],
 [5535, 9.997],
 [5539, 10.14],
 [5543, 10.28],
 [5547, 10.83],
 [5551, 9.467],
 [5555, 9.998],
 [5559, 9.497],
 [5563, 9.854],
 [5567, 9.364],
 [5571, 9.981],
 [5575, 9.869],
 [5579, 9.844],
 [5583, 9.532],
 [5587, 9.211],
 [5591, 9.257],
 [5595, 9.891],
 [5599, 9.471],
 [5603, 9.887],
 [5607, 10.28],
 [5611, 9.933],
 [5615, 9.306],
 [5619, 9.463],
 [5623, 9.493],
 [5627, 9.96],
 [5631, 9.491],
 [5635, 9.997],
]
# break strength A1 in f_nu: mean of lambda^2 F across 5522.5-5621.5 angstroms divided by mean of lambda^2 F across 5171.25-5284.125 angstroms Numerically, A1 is 1.32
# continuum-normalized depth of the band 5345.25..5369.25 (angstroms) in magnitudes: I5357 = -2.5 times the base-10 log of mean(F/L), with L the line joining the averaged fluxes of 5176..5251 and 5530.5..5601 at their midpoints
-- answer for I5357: -0.137 mag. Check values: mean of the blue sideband 8.31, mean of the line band 10.1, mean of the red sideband 9.77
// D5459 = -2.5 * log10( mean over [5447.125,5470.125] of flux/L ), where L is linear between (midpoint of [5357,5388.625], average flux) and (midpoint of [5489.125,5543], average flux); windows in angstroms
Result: 0.06 mag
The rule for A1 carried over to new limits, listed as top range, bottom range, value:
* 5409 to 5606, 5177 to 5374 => 1.17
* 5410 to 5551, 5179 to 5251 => 1.29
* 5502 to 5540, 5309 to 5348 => 1.12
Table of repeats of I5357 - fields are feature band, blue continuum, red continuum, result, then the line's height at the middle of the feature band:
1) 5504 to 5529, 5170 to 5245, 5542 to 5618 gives -0.04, 9.49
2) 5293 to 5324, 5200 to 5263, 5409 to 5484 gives -0.08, 9.06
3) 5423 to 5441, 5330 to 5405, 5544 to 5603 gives -0.02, 9.65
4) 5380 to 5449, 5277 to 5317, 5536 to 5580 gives 0.02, 9.76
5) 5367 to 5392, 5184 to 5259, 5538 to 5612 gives -0.08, 9.08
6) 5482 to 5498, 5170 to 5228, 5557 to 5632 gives -0.08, 9.18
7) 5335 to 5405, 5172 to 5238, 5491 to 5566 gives -0.08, 8.98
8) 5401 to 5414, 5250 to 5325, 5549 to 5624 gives 0.04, 9.48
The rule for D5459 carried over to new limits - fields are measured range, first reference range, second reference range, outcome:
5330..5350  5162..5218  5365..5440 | -0.023 mag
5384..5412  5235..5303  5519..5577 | 0.041 mag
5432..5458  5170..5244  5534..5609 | -0.054 mag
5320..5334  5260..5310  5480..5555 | 0.019 mag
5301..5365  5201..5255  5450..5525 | -0.070 mag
